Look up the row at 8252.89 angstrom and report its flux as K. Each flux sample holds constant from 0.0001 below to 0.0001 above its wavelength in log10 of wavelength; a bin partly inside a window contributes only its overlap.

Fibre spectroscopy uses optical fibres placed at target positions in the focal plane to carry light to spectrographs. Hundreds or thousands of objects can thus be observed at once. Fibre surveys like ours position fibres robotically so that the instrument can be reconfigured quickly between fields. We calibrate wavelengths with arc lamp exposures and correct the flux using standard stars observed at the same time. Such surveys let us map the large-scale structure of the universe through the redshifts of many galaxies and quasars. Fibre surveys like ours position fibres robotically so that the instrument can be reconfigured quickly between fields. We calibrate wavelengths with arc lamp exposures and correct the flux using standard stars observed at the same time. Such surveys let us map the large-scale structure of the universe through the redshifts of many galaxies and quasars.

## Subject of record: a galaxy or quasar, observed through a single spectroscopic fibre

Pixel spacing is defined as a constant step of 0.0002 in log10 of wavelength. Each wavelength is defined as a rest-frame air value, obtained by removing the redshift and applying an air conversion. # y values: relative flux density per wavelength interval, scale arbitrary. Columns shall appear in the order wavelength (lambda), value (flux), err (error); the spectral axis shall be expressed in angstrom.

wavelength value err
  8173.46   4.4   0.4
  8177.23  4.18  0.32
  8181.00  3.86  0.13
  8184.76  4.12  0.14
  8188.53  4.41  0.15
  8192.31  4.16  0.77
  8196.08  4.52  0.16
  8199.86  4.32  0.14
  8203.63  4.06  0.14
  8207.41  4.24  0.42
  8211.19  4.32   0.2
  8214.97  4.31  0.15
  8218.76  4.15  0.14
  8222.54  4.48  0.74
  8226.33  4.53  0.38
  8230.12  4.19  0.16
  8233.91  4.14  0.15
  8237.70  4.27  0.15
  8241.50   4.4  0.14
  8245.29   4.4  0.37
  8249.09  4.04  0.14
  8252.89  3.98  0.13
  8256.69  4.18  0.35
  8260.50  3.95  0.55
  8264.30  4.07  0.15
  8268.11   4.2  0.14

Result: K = 3.98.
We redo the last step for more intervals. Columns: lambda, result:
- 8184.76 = 4.12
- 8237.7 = 4.27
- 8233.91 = 4.14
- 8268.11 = 4.2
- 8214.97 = 4.31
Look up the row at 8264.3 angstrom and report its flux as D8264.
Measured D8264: 4.07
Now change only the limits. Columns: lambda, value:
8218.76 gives 4.15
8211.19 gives 4.32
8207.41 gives 4.24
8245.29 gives 4.4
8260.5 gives 3.95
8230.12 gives 4.19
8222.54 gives 4.48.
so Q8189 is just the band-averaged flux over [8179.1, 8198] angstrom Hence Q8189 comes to 4.21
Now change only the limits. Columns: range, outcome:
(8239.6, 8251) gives 4.28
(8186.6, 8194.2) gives 4.28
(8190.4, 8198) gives 4.33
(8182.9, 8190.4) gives 4.27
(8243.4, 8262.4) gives 4.11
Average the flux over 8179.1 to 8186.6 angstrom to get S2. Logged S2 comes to 3.99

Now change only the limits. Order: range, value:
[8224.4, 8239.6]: 4.28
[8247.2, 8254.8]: 4.01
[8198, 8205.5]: 4.19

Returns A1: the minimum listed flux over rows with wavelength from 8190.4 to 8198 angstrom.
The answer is 4.16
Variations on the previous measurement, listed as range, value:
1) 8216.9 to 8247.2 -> 4.14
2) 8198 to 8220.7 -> 4.06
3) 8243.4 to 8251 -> 4.04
